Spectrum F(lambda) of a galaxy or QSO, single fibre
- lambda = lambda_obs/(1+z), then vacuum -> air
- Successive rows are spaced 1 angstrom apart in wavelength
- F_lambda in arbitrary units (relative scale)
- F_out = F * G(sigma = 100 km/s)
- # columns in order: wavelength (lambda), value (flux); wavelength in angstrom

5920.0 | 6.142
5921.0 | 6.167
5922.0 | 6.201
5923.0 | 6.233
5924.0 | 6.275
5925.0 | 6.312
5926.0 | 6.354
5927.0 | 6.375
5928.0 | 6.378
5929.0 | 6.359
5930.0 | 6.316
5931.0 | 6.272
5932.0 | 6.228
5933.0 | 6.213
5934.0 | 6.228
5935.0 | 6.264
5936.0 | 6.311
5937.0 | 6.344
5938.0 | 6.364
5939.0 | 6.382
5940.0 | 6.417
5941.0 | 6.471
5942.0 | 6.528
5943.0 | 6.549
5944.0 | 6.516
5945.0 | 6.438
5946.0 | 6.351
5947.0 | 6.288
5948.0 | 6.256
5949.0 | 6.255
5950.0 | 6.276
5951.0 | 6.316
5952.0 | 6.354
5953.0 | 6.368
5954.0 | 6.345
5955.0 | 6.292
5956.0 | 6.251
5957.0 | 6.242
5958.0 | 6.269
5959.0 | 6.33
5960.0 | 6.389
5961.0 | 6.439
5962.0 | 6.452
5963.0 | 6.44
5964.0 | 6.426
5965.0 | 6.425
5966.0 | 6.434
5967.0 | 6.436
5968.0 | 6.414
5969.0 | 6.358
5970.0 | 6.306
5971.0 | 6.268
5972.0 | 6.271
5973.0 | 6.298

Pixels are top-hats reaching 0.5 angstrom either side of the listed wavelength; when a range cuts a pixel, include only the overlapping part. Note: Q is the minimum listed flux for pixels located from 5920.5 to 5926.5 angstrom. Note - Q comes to 6.167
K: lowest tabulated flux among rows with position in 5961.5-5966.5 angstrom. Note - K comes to 6.425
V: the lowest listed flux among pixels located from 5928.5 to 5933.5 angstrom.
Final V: 6.213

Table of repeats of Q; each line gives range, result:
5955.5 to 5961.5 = 6.242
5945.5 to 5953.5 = 6.255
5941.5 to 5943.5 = 6.528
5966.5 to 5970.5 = 6.306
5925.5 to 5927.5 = 6.354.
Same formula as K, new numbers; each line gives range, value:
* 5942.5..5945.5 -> 6.438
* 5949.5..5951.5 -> 6.276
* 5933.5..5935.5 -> 6.228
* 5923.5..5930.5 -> 6.275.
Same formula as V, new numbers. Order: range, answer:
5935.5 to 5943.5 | 6.311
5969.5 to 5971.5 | 6.268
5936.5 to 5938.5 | 6.344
